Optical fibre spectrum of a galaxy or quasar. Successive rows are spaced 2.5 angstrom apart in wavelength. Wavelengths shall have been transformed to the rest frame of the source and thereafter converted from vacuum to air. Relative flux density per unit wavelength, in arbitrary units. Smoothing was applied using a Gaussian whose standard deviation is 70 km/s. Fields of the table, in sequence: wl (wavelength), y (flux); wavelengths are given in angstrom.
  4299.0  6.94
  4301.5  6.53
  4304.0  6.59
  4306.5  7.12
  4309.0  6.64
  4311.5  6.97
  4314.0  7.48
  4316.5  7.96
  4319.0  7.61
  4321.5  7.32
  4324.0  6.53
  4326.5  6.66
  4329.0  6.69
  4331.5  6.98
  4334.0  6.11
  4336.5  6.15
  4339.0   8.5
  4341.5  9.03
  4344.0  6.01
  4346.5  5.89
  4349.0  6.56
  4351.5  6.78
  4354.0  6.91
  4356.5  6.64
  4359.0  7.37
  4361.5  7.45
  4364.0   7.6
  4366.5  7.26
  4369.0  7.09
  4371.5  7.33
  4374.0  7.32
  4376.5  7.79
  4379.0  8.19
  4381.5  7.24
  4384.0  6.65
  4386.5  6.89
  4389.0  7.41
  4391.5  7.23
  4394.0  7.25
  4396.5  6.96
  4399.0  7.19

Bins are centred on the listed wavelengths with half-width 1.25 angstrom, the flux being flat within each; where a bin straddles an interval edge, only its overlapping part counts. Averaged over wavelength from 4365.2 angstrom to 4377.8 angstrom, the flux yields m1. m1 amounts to 7.36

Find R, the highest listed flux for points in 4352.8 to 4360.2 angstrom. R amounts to 7.37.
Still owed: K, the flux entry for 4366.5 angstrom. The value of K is 7.26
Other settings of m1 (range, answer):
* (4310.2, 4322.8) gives 7.46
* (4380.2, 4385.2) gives 6.96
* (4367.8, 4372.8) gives 7.21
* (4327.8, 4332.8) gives 6.83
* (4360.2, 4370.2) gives 7.35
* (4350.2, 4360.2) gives 6.92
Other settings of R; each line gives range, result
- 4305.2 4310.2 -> 7.12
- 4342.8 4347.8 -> 6.01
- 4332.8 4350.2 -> 9.03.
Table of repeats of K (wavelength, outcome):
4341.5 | 9.03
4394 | 7.25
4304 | 6.59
